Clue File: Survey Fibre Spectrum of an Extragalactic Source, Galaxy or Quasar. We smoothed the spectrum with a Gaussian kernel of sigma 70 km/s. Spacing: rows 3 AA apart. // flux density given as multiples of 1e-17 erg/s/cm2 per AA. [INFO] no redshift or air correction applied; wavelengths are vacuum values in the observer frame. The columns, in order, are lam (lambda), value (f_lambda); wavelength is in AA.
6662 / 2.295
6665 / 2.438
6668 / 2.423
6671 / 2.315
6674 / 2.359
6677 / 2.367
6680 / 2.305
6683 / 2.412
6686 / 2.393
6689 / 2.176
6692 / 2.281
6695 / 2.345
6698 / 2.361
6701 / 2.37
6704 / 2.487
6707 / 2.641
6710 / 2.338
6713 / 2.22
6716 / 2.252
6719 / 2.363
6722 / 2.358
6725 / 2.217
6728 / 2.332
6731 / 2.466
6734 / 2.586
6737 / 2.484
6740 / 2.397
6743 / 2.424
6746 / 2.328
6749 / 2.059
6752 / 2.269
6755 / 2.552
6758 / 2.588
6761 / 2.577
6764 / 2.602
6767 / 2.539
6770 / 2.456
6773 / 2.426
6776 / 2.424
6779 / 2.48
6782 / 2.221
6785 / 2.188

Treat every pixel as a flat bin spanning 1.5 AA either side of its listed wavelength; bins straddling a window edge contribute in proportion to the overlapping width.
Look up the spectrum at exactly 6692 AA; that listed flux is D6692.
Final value 2.281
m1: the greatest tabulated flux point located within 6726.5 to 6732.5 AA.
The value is 2.466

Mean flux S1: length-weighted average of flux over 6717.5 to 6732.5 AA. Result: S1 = 2.35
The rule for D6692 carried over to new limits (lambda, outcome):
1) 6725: 2.217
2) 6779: 2.48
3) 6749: 2.059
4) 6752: 2.269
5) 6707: 2.641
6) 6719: 2.363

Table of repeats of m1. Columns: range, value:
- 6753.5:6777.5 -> 2.602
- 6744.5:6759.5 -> 2.588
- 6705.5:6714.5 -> 2.641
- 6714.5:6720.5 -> 2.363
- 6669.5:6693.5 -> 2.412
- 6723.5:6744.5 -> 2.586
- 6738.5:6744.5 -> 2.424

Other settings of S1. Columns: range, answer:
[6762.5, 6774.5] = 2.51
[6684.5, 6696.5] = 2.3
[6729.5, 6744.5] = 2.47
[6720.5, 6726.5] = 2.29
